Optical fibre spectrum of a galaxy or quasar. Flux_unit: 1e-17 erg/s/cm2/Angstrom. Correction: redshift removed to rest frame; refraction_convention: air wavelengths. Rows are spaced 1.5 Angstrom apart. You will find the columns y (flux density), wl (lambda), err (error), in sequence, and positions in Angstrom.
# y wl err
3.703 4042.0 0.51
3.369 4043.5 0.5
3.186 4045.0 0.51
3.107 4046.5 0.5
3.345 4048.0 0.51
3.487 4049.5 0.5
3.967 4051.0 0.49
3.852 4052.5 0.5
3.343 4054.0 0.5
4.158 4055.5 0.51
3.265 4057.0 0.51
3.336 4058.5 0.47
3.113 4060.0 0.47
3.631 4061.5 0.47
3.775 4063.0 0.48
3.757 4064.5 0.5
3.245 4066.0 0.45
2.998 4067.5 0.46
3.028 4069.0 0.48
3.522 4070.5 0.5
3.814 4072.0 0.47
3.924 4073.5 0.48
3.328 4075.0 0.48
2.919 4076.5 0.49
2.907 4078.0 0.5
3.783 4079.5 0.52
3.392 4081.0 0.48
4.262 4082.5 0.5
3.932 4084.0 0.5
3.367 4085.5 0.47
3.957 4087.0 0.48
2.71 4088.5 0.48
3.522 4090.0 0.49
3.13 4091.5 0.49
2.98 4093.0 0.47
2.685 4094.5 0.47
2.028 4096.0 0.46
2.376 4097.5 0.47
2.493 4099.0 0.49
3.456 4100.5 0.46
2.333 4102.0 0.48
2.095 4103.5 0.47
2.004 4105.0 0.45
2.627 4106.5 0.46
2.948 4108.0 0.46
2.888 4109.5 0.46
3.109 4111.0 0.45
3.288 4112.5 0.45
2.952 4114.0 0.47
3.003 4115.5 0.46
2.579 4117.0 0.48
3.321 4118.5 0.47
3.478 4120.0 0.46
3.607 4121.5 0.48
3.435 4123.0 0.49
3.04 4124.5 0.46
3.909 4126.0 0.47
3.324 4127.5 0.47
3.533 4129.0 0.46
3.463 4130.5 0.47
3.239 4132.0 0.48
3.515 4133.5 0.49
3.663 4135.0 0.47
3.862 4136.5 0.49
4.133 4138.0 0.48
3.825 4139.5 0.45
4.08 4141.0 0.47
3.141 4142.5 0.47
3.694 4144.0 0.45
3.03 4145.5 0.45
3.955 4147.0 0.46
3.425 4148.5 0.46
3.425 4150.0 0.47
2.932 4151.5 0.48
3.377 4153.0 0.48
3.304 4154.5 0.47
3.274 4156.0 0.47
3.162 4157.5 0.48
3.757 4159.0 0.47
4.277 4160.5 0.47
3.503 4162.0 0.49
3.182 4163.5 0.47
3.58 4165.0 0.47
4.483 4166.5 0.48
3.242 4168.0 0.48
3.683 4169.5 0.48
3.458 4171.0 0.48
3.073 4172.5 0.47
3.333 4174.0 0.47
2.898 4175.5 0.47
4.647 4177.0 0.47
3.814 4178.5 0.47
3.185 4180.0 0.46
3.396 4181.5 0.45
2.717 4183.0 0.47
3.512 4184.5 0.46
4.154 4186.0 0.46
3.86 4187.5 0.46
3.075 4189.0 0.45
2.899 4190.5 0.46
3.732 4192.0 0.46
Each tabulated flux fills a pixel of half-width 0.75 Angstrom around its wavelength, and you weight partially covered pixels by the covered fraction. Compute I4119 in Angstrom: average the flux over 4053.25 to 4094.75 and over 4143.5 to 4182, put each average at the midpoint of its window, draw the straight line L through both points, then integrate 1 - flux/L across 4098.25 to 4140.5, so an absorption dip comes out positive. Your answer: 3.4 Angstrom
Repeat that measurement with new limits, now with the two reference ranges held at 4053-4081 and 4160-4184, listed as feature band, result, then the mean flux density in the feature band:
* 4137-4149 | -0.6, 3.67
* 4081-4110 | 4.3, 2.95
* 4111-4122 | 1.0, 3.16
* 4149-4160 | 0.5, 3.34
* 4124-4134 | 0.1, 3.44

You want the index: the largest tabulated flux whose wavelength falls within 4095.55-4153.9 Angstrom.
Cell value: 4.133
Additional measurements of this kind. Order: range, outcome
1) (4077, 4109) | 4.262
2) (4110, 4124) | 3.607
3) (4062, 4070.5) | 3.775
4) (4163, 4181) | 4.647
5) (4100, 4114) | 3.456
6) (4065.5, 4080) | 3.924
